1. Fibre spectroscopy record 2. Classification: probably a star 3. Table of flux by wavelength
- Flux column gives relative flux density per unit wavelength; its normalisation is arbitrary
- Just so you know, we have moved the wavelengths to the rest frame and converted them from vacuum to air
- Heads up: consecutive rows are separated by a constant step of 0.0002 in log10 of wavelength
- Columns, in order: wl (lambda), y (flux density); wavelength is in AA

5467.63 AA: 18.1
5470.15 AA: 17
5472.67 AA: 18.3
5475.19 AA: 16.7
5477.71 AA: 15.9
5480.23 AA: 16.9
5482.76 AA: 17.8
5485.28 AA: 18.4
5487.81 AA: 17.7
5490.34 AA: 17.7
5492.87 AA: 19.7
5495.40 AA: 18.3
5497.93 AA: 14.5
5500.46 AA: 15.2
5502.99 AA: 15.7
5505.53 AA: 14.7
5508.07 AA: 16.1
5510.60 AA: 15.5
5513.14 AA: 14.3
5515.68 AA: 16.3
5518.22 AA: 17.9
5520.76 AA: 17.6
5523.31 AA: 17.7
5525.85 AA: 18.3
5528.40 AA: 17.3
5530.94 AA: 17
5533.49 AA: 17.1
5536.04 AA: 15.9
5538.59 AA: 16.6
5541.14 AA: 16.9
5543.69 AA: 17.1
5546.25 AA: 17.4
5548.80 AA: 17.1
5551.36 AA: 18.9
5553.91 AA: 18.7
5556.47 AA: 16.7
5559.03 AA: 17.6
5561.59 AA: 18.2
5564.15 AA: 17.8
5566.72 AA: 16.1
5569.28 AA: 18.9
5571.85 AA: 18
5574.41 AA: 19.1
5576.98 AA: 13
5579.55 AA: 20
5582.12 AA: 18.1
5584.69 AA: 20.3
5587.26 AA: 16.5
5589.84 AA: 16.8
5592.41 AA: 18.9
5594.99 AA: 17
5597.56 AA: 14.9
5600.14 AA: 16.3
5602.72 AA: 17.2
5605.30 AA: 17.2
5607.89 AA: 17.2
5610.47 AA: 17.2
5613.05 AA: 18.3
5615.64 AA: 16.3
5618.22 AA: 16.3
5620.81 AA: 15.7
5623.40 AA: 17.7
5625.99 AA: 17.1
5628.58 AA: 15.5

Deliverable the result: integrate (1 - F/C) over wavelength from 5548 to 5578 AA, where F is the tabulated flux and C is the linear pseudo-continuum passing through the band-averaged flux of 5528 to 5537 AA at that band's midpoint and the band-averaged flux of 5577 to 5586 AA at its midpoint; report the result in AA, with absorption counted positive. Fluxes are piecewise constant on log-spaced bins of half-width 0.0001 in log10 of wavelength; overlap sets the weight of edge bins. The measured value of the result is 0.6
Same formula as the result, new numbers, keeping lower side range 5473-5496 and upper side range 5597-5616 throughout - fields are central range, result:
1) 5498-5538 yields 2.49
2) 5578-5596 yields -1.19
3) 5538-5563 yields -0.40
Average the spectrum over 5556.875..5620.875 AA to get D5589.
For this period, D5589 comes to 17.3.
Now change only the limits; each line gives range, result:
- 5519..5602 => 17.4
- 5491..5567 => 17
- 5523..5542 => 17.1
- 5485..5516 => 16.4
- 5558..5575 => 17.9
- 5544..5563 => 17.8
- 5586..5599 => 16.8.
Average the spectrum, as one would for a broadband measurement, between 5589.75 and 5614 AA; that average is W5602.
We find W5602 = 17.1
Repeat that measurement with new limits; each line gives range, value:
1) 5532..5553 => 17.2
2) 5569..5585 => 18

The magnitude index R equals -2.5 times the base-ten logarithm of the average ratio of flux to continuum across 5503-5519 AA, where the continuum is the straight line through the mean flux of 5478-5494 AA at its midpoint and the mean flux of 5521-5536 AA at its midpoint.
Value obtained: 0.12 mag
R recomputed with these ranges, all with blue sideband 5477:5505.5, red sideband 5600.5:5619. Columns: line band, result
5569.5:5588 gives -0.06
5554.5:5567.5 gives -0.02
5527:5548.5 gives 0.01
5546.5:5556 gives -0.06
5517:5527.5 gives -0.05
